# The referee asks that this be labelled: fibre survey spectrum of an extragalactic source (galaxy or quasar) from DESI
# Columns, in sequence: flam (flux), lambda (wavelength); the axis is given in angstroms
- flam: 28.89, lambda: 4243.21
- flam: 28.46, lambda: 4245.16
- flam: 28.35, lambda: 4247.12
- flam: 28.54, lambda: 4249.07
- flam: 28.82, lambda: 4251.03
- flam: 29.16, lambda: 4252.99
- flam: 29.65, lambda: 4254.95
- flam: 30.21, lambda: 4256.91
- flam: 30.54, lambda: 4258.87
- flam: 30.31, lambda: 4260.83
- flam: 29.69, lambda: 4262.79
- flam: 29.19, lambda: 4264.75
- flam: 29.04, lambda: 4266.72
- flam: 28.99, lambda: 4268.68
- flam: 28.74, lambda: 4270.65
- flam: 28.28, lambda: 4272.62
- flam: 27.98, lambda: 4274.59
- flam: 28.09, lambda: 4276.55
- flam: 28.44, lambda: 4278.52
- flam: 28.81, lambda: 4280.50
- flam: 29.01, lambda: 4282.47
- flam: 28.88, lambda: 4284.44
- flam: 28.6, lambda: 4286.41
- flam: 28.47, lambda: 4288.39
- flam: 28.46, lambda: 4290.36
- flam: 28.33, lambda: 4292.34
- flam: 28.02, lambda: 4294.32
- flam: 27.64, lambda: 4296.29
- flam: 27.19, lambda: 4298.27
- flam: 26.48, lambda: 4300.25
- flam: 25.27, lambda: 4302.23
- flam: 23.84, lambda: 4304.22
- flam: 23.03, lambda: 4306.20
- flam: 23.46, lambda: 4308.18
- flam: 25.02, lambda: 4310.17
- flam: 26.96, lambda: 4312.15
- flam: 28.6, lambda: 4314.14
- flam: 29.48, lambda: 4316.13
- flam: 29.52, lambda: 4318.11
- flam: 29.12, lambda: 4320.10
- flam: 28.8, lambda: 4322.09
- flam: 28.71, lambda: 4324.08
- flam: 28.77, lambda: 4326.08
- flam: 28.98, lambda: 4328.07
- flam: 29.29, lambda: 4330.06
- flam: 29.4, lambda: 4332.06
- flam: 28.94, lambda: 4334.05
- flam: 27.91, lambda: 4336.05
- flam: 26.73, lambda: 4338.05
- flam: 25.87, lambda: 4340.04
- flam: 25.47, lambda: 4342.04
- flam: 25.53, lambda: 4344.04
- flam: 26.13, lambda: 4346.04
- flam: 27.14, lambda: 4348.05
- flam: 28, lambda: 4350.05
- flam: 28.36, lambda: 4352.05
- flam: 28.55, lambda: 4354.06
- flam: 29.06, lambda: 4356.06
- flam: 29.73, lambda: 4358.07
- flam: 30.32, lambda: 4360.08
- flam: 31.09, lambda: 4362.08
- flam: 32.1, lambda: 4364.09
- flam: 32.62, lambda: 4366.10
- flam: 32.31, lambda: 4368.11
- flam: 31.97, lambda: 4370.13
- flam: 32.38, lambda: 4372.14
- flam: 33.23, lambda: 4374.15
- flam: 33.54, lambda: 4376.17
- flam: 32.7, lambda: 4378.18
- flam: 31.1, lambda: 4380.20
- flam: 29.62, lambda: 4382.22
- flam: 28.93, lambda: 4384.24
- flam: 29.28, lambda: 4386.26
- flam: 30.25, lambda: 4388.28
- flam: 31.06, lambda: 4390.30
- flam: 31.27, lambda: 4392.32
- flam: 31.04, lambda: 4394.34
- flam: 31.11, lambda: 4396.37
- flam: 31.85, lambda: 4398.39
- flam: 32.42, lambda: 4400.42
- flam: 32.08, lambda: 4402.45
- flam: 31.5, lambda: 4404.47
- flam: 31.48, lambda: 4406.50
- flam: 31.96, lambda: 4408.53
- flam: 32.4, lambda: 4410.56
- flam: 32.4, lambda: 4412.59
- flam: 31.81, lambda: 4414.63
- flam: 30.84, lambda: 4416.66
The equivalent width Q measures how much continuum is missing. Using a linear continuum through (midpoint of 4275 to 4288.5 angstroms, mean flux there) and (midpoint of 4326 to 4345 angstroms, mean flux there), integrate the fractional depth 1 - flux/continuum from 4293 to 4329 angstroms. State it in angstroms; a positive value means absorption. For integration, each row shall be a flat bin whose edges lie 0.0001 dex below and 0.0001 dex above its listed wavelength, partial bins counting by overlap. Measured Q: 1.2 angstroms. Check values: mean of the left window 28.6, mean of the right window 27.7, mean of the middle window 27.2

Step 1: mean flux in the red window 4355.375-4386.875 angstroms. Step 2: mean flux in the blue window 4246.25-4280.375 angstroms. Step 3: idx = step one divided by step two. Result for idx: 1.08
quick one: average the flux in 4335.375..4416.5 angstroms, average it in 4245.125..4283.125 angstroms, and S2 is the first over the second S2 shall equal 1.0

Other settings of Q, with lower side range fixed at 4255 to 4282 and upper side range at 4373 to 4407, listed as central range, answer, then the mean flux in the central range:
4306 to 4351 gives 4.0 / 27.5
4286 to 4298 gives 0.6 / 28.2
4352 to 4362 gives 0.4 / 29.5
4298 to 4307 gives 1.4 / 25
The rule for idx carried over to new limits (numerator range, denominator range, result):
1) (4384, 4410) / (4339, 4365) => 1.10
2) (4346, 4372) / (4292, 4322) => 1.12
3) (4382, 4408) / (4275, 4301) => 1.10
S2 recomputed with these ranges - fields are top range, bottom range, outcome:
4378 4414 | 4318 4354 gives 1.12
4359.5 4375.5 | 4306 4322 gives 1.18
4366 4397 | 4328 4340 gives 1.11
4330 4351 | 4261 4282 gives 0.95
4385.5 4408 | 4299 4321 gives 1.18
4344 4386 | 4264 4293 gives 1.06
